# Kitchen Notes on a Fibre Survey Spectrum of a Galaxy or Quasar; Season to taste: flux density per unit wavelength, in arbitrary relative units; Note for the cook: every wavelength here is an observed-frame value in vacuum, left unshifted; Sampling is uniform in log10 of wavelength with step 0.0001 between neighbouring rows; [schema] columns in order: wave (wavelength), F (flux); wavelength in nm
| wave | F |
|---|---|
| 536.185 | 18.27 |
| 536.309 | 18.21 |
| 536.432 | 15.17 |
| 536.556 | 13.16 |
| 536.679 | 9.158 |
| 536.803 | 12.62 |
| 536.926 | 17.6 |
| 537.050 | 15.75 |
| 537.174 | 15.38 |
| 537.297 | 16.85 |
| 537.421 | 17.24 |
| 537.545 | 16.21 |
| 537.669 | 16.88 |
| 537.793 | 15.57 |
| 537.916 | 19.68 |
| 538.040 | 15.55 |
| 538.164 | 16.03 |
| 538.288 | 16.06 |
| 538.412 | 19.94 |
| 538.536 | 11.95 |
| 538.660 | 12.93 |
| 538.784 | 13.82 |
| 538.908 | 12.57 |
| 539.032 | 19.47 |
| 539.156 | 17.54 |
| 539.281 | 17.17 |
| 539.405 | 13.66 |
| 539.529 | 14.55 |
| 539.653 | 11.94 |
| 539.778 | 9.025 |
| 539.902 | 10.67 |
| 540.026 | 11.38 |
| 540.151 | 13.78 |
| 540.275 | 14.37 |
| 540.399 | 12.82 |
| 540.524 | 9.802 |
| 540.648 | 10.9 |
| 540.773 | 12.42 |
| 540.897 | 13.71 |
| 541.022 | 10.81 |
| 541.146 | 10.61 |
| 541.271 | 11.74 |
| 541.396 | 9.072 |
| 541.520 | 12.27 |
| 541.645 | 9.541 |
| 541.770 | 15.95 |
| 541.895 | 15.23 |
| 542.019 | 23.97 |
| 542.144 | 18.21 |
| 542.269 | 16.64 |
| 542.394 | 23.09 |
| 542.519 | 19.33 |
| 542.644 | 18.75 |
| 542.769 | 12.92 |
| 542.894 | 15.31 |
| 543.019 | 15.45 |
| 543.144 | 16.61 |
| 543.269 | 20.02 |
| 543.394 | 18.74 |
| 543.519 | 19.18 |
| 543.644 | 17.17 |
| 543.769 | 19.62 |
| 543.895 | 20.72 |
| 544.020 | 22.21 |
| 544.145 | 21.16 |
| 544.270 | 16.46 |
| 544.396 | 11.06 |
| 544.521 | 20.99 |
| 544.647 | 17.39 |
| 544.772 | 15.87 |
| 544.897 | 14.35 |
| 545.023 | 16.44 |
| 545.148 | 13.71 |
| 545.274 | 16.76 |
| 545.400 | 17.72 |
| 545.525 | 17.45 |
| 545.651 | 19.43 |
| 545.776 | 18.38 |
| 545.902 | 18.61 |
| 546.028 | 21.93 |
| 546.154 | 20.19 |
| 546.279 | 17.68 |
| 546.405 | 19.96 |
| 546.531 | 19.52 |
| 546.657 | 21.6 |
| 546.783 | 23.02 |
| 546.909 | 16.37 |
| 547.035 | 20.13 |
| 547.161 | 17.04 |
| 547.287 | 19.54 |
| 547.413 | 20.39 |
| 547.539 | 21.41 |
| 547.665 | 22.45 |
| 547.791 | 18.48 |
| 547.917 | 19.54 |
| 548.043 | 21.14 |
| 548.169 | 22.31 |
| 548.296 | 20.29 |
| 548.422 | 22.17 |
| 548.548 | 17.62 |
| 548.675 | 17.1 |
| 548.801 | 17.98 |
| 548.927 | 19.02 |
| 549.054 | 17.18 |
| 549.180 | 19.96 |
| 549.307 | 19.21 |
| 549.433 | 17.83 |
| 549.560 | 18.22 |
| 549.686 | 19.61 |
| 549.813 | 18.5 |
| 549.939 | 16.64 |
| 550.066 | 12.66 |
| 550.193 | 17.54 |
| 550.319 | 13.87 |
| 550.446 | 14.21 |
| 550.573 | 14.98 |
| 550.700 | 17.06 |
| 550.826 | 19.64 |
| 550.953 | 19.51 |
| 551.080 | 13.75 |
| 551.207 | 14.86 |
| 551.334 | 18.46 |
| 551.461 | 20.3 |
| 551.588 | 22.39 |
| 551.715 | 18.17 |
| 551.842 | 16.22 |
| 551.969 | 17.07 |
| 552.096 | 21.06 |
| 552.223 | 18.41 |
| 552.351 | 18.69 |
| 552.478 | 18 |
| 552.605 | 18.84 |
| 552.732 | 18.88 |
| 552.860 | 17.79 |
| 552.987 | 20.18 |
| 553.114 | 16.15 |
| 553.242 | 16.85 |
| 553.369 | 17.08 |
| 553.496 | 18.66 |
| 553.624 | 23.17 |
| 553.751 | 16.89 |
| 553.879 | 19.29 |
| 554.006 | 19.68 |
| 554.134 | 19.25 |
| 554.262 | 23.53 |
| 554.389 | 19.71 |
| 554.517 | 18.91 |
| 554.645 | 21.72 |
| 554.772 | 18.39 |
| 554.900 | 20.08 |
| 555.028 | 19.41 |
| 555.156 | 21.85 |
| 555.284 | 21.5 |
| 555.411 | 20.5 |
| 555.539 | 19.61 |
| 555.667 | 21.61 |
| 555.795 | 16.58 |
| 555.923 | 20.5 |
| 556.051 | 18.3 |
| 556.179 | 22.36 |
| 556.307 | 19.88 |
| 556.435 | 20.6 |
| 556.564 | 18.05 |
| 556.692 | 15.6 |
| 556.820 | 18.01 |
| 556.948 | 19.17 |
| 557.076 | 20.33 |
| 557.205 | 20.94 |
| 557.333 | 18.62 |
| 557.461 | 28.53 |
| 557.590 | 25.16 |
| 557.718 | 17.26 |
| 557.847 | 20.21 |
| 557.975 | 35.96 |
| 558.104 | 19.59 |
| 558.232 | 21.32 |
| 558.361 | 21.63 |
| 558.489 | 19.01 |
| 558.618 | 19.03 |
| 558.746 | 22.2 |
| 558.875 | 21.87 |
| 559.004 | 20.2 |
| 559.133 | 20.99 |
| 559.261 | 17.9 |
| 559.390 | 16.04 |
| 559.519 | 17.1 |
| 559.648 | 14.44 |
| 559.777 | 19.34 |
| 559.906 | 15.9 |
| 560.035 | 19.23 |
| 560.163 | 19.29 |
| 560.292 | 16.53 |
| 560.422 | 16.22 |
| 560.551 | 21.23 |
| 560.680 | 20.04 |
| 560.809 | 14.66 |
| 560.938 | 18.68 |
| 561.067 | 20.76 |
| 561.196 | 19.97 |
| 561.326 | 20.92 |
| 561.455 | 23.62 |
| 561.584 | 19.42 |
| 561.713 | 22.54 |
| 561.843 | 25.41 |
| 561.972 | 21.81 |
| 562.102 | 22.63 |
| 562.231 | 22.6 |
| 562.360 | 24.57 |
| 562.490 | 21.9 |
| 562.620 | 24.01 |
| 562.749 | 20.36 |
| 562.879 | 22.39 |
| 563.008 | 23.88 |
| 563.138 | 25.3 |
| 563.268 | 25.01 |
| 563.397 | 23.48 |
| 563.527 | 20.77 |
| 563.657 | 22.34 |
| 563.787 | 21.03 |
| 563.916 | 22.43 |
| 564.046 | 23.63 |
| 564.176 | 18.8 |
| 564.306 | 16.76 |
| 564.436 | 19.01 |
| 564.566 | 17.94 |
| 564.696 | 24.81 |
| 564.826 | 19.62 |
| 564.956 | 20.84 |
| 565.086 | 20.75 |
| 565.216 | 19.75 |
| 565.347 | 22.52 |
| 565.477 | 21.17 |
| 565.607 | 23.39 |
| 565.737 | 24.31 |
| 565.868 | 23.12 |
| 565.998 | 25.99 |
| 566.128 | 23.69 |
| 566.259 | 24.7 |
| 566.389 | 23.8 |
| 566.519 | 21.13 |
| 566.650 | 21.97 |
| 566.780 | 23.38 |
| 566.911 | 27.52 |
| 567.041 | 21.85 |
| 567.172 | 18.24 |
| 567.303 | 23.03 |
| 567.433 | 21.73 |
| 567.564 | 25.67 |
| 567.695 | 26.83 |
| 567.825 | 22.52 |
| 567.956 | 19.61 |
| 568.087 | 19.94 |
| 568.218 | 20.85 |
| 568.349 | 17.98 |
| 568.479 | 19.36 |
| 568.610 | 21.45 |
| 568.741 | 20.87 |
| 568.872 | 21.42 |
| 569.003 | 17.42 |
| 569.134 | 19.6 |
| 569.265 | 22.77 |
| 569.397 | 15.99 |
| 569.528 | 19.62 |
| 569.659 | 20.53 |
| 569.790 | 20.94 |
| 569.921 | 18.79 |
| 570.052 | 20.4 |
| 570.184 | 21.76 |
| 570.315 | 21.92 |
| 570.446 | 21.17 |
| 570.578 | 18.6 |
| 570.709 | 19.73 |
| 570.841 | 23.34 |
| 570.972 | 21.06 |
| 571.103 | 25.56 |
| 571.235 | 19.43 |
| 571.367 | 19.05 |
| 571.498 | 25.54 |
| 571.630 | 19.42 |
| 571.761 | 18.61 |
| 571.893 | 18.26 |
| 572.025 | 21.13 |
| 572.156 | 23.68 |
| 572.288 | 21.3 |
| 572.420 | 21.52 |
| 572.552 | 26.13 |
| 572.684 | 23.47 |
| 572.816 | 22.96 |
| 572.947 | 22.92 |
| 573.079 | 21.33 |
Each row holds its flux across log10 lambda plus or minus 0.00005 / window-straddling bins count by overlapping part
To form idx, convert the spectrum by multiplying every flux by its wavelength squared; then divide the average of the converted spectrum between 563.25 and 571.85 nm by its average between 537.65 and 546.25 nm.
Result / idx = 1.5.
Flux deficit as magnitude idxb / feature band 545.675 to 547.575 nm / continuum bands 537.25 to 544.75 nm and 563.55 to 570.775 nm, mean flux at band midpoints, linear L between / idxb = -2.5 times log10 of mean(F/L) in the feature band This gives -0.17 mag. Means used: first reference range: 15.6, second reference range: 21.4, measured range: 19.7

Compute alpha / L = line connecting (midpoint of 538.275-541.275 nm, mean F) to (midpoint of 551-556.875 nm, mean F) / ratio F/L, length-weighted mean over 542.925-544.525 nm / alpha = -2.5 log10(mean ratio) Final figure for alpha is -0.22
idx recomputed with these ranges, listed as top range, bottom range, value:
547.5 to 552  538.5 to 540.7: 1.43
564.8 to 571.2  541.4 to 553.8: 1.28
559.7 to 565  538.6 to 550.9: 1.32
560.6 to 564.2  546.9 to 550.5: 1.24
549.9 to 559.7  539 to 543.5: 1.38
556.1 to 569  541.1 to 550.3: 1.25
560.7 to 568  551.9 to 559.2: 1.14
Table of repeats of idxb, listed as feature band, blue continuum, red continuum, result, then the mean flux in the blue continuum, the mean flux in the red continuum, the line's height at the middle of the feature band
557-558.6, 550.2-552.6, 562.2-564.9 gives -0.122 mag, 17.6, 21.9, 19.9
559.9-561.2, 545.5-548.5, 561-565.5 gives 0.165 mag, 20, 21.8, 21.5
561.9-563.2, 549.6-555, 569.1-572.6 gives -0.164 mag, 18.3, 20.9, 19.7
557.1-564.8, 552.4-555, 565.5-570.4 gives -0.026 mag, 19.2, 21.7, 20.5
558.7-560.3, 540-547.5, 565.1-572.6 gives 0.069 mag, 16.8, 21.6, 19.8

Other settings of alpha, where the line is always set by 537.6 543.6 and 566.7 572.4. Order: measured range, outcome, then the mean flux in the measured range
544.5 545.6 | -0.05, 16.6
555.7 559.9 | -0.09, 20.2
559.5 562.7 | -0.05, 20.2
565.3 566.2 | -0.16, 23.5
